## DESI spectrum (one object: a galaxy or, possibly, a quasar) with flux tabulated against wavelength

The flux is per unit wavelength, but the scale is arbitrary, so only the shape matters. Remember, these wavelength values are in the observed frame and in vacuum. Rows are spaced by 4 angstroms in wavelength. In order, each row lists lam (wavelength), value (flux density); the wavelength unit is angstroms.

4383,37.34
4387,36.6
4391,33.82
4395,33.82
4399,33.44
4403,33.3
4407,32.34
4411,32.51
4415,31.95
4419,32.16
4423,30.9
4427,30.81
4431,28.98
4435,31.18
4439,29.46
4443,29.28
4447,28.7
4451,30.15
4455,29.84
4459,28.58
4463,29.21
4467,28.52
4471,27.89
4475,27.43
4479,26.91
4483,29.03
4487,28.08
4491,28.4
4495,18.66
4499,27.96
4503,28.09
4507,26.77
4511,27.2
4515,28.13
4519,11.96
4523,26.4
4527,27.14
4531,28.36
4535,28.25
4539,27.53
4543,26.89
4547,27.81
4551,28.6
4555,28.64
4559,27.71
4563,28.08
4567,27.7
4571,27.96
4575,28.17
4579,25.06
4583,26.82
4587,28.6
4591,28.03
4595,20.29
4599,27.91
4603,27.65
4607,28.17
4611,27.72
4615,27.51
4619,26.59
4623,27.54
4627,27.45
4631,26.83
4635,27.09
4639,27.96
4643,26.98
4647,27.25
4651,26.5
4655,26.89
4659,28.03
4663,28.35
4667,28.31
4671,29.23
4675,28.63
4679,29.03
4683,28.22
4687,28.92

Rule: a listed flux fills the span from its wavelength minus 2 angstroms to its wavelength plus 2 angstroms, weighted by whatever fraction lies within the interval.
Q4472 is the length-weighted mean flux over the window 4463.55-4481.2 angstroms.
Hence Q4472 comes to 27.8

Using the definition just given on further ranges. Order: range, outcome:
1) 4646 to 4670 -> 27.6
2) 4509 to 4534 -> 25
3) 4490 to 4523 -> 24.6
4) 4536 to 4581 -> 27.7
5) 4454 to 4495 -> 27.9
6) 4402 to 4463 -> 30.6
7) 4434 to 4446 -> 29.8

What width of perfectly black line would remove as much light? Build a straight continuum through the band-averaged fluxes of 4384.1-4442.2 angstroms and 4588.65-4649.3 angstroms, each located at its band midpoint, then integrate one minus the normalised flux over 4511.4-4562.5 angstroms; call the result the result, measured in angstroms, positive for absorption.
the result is 4.47 angstroms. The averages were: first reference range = 32.3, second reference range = 27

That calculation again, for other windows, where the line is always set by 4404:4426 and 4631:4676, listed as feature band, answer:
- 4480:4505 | 3.17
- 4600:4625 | 0.78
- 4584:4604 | 1.60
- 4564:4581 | 1.09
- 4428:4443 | 0.83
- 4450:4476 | 1.93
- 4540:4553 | 0.82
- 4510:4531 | 3.95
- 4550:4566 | 0.66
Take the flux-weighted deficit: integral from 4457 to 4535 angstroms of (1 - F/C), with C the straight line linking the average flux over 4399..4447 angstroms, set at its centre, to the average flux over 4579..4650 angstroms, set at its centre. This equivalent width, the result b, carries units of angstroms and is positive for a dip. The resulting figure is 7.9 angstroms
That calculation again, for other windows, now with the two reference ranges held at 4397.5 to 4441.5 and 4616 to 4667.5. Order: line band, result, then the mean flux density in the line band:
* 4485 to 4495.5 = 1.47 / 26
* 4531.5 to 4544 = 0.68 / 27.7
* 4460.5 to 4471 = 0.67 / 28.7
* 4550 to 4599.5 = 2.52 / 27.1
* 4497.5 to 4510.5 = 1.03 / 27.5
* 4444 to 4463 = 0.96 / 29.3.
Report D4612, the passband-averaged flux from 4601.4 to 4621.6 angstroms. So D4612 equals 27.5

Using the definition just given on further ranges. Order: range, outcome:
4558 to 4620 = 27.1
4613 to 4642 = 27.3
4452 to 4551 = 26.9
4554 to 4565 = 28.1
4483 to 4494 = 27.5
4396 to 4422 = 32.6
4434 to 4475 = 29.1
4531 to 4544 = 27.7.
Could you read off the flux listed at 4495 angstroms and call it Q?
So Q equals 18.66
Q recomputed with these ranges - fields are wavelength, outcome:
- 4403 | 33.3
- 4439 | 29.46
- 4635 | 27.09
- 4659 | 28.03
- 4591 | 28.03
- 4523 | 26.4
